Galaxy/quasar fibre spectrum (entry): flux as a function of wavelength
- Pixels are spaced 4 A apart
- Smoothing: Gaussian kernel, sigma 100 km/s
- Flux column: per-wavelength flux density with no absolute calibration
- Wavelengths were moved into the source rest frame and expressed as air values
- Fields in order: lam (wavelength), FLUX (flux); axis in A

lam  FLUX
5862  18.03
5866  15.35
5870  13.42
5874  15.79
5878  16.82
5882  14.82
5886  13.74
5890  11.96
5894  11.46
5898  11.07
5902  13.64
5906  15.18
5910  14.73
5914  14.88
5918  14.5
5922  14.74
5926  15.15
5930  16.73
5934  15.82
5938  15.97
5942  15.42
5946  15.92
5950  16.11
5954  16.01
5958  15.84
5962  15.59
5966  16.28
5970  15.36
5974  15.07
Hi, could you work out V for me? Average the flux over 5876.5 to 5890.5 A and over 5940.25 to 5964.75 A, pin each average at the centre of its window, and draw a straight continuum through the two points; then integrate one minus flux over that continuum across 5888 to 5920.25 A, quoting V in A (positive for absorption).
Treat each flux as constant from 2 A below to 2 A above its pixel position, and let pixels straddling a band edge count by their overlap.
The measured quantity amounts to 3.2 A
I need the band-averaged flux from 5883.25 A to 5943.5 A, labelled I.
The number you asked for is 14.3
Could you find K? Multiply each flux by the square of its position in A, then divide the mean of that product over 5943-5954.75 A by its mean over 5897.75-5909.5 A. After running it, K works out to 1.17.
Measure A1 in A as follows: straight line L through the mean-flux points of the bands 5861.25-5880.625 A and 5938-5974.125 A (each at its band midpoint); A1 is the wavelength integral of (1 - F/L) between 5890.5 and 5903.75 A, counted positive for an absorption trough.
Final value 3.1 A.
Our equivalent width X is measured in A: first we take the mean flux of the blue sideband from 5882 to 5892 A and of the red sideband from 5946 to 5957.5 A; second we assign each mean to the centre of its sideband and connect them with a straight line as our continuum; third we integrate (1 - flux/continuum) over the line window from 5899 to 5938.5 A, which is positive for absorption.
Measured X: -1.1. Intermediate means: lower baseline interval 13.2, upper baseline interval 16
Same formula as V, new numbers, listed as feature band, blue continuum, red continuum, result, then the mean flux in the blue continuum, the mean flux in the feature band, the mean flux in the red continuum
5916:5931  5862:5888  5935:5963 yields 0.4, 15.2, 15.2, 15.8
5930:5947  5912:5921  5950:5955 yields -0.4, 14.7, 15.9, 16.1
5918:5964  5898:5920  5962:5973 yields -2.0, 14.3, 15.7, 15.7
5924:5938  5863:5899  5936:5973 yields -0.6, 14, 15.9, 15.8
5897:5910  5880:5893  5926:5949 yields 0.5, 13.3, 13.7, 15.9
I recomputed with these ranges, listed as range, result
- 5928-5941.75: 16.1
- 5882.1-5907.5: 12.9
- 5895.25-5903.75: 12.2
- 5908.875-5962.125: 15.5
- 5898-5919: 14.3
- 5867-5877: 14.9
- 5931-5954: 15.9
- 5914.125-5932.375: 15.2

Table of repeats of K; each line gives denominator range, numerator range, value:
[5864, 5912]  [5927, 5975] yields 1.16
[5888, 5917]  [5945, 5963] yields 1.22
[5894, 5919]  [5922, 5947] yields 1.15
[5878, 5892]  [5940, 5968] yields 1.16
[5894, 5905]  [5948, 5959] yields 1.31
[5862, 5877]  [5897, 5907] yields 0.87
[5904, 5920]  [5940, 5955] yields 1.08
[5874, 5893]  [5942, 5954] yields 1.13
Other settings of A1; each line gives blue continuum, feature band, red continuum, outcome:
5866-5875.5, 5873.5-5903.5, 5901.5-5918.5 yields 2.31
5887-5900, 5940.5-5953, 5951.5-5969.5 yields -0.68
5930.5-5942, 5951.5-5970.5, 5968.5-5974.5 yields -0.52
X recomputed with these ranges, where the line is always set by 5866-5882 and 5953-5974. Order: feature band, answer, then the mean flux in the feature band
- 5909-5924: 0.76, 14.7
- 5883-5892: 1.34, 13.1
